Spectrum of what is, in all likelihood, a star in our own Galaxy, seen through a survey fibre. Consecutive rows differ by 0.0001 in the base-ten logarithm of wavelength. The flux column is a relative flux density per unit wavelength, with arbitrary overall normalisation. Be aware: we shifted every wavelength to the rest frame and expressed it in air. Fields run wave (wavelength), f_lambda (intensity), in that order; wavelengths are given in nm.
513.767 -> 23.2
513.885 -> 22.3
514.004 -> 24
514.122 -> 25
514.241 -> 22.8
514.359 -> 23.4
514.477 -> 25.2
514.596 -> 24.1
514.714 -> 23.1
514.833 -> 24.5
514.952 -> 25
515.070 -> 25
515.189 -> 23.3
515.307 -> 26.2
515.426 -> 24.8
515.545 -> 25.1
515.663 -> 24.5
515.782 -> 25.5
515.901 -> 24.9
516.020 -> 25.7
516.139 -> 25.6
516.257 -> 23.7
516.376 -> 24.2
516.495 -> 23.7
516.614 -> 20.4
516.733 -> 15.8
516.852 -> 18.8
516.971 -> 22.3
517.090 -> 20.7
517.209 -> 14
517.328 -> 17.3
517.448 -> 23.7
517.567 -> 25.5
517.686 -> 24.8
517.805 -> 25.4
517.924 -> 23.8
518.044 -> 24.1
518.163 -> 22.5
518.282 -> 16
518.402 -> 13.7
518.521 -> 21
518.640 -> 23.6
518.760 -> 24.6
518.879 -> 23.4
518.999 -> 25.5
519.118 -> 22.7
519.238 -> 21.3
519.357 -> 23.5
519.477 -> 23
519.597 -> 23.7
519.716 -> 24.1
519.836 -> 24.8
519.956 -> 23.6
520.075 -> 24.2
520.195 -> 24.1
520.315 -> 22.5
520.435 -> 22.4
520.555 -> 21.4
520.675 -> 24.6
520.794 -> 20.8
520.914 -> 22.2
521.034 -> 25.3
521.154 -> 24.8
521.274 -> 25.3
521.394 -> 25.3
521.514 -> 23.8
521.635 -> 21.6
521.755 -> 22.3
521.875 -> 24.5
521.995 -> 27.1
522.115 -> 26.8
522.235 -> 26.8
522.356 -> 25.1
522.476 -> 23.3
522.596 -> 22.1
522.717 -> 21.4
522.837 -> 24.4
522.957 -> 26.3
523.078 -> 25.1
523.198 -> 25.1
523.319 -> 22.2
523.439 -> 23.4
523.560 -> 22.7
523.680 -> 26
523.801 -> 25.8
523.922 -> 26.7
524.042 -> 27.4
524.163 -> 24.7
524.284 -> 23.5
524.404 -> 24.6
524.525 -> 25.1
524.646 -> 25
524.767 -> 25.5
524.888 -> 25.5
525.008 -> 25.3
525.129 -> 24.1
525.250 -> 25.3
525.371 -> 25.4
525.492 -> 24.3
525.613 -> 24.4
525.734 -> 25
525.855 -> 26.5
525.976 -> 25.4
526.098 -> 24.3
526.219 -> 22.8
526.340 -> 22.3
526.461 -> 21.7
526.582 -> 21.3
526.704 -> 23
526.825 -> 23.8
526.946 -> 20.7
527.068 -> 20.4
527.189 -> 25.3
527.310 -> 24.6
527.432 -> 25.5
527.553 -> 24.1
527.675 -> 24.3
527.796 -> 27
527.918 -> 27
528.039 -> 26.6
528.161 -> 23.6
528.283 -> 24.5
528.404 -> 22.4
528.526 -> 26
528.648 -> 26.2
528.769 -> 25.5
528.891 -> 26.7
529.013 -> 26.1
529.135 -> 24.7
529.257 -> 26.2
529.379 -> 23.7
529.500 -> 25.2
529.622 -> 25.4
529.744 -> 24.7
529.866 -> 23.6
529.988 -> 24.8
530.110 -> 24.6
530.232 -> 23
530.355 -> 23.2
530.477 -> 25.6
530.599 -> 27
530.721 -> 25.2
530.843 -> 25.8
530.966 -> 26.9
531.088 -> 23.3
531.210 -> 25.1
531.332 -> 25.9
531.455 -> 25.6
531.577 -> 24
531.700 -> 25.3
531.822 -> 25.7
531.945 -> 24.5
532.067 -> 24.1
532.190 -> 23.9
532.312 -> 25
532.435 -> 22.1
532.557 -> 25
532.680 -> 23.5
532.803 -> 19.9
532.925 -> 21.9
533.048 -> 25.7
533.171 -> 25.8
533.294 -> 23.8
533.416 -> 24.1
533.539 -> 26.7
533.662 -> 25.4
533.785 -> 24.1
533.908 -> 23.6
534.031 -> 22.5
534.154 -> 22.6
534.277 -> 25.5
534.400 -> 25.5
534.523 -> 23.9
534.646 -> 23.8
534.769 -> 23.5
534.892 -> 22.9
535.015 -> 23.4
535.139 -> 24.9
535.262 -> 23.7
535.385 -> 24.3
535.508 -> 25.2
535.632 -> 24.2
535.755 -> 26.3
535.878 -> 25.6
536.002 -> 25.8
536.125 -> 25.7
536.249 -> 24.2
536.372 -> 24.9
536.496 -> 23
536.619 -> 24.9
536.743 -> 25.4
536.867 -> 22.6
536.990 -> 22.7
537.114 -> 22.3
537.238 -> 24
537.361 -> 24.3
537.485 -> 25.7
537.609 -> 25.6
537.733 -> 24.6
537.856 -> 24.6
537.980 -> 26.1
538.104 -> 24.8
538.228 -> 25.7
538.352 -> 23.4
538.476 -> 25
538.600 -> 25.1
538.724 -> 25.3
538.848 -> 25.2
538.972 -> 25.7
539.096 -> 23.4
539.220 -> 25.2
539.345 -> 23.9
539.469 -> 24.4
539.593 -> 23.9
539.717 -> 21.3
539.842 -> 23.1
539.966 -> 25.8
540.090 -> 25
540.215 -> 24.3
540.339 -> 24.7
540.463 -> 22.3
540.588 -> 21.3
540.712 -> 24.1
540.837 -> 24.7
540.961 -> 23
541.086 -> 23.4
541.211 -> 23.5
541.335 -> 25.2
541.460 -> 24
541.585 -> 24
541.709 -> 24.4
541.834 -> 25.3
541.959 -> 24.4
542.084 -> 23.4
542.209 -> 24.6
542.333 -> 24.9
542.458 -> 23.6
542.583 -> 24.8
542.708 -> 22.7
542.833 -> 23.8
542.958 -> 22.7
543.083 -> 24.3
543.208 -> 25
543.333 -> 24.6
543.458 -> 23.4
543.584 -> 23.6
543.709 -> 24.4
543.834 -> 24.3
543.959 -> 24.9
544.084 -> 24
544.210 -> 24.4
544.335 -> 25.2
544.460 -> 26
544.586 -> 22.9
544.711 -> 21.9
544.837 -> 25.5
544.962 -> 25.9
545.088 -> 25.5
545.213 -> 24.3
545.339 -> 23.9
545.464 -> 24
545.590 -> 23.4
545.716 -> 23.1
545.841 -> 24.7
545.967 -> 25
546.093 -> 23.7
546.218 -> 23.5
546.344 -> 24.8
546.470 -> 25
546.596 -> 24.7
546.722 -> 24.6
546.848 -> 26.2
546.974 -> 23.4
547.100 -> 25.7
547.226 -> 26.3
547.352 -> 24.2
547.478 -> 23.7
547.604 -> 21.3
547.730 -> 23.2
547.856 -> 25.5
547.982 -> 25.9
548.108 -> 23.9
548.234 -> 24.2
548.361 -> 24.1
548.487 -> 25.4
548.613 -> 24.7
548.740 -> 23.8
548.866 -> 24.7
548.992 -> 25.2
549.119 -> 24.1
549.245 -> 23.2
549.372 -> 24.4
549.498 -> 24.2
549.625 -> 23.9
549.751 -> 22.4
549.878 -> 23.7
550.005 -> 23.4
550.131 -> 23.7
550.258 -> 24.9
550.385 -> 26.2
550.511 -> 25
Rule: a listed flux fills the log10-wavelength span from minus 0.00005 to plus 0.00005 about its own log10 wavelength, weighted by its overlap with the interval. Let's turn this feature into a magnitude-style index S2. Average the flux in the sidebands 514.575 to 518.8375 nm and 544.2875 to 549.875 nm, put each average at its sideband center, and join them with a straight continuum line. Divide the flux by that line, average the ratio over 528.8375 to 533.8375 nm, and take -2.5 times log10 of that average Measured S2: -0.055 mag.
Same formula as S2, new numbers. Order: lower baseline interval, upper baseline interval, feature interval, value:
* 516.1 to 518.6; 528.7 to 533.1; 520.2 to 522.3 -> -0.08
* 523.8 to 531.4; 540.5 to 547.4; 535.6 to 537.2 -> 0.00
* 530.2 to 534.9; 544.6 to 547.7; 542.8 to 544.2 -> 0.01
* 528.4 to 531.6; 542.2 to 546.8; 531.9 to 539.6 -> 0.02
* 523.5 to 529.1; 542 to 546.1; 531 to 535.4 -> 0.01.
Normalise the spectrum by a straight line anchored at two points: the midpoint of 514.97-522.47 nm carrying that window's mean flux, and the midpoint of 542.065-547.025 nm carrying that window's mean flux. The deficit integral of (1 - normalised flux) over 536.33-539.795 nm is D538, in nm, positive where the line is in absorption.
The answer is -0.06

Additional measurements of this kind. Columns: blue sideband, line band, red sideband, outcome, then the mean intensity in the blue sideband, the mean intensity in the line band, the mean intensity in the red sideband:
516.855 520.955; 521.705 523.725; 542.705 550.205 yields -0.16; 22.3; 24.4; 24.2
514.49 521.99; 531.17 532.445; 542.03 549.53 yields -0.06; 23.1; 24.7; 24.3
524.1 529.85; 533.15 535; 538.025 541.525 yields 0.01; 24.6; 24.2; 24.2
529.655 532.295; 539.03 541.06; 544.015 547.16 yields 0.07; 24.9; 23.8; 24.4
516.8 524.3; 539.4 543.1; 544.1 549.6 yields 0.04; 23.3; 23.9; 24.4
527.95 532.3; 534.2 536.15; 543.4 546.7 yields 0.01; 25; 24.6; 24.3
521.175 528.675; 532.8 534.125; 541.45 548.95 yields 0.02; 24.5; 24.1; 24.3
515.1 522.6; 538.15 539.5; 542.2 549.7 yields -0.04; 23.1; 24.8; 24.3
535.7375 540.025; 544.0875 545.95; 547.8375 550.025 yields 0.00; 24.5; 24.3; 24.2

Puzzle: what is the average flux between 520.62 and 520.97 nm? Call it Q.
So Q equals 22.6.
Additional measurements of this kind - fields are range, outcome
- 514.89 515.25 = 24.5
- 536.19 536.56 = 24.1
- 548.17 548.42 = 24.1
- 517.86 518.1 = 23.9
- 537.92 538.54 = 25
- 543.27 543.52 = 24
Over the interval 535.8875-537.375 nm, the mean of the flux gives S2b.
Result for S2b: 24.2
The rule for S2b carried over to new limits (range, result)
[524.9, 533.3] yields 24.5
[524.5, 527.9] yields 24.2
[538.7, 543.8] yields 24.1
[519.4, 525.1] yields 24.3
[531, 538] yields 24.4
